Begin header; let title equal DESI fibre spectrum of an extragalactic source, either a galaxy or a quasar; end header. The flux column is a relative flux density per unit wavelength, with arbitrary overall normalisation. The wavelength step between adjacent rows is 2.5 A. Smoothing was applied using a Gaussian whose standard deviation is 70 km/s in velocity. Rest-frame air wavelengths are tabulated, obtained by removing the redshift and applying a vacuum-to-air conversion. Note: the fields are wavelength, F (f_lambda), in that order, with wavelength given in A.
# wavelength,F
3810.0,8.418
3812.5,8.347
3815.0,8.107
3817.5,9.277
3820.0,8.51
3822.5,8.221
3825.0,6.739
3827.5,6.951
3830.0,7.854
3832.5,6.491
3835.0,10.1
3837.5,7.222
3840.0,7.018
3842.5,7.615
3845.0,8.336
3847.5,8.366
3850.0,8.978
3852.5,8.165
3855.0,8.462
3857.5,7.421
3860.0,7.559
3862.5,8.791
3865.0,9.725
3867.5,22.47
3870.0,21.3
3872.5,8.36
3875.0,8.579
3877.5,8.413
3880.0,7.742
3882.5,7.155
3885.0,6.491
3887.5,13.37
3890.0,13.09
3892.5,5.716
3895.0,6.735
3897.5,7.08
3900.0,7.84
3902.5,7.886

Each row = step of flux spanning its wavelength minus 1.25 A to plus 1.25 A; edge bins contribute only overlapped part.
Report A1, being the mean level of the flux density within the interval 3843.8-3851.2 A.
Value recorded 8.56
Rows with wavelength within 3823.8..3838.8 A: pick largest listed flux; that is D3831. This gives 10.1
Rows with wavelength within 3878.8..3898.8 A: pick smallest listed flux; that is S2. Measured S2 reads 5.716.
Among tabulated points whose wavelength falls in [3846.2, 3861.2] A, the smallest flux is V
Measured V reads 7.421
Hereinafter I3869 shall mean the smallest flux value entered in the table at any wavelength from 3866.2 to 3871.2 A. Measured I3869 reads 21.3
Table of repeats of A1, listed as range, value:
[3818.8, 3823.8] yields 8.35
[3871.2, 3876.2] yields 8.6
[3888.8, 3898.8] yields 8.13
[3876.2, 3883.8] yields 7.77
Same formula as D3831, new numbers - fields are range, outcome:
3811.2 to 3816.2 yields 8.347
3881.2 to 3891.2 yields 13.37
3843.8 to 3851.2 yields 8.978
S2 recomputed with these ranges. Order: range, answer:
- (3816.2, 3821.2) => 8.51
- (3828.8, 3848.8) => 6.491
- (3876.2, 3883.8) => 7.155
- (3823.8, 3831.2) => 6.739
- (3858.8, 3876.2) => 7.559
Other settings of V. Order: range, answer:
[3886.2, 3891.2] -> 13.09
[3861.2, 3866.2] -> 8.791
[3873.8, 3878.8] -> 8.413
